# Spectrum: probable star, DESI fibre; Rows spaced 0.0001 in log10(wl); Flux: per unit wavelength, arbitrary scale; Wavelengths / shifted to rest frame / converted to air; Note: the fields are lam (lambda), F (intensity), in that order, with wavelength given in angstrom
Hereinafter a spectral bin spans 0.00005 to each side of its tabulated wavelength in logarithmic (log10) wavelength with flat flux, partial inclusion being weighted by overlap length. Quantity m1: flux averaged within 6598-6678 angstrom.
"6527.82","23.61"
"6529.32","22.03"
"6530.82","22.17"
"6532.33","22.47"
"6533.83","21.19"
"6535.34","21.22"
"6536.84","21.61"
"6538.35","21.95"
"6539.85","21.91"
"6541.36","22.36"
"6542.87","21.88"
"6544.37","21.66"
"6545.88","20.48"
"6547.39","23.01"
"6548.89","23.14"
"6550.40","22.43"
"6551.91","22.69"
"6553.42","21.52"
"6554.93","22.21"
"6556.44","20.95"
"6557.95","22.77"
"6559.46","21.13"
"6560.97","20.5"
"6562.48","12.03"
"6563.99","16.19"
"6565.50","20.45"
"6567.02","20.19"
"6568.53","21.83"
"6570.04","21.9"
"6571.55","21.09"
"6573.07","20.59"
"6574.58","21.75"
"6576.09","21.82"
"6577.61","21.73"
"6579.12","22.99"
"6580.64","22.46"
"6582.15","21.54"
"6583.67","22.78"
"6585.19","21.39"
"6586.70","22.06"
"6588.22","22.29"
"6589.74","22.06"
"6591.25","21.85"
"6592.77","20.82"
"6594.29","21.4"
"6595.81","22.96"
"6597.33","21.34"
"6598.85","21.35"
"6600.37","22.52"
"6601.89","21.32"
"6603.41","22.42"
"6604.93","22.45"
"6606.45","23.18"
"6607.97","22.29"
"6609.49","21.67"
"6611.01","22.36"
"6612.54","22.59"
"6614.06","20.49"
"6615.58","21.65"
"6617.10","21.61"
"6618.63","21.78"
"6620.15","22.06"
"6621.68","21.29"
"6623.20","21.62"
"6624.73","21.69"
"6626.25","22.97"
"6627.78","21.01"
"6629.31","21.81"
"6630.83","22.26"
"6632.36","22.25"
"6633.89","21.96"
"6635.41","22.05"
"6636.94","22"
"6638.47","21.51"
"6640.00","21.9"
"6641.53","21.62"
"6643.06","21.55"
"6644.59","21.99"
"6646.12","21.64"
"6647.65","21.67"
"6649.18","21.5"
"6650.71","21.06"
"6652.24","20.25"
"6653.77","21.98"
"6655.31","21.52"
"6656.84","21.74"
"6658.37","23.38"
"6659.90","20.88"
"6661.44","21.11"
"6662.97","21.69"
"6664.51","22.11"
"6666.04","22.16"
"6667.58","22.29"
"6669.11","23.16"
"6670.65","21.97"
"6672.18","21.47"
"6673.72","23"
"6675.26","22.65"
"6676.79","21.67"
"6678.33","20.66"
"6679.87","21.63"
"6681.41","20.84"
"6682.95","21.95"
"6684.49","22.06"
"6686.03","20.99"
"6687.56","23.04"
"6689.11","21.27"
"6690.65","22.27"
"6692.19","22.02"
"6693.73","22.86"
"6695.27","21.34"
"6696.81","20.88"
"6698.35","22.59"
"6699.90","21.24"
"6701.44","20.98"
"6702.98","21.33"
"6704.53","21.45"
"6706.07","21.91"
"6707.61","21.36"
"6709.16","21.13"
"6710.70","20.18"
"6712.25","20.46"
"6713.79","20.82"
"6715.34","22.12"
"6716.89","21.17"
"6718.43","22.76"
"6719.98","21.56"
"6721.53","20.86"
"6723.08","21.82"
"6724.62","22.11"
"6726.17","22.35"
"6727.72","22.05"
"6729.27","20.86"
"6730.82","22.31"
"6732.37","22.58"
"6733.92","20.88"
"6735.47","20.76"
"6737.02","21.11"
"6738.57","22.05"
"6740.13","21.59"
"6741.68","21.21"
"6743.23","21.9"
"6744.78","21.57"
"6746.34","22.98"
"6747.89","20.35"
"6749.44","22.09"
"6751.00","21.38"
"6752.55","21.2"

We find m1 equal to 21.9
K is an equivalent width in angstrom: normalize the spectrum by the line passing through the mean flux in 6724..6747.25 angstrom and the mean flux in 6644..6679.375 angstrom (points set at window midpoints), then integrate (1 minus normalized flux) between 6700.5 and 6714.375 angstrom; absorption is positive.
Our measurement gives 0.4 angstrom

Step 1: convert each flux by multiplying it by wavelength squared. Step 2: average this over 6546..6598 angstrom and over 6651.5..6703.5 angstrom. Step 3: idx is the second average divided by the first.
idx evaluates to 1.05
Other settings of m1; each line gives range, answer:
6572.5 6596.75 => 21.9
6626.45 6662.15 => 21.7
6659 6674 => 22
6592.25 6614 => 22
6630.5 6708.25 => 21.8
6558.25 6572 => 19.6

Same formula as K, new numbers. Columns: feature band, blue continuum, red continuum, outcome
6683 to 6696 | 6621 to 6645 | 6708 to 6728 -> -0.2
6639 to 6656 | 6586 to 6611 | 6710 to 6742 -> 0.2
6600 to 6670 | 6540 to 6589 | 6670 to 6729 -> -1.2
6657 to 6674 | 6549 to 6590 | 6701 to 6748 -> -0.5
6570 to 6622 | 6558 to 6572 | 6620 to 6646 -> -3.2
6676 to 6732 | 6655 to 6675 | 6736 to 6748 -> 0.7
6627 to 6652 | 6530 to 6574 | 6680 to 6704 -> -0.2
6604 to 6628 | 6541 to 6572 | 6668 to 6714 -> -0.8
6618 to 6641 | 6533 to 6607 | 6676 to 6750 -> -0.4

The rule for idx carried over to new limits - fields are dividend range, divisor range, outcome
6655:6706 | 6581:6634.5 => 1.02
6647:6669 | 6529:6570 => 1.06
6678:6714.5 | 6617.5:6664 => 1.01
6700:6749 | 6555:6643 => 1.04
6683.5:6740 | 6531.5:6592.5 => 1.06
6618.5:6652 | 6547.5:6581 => 1.06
